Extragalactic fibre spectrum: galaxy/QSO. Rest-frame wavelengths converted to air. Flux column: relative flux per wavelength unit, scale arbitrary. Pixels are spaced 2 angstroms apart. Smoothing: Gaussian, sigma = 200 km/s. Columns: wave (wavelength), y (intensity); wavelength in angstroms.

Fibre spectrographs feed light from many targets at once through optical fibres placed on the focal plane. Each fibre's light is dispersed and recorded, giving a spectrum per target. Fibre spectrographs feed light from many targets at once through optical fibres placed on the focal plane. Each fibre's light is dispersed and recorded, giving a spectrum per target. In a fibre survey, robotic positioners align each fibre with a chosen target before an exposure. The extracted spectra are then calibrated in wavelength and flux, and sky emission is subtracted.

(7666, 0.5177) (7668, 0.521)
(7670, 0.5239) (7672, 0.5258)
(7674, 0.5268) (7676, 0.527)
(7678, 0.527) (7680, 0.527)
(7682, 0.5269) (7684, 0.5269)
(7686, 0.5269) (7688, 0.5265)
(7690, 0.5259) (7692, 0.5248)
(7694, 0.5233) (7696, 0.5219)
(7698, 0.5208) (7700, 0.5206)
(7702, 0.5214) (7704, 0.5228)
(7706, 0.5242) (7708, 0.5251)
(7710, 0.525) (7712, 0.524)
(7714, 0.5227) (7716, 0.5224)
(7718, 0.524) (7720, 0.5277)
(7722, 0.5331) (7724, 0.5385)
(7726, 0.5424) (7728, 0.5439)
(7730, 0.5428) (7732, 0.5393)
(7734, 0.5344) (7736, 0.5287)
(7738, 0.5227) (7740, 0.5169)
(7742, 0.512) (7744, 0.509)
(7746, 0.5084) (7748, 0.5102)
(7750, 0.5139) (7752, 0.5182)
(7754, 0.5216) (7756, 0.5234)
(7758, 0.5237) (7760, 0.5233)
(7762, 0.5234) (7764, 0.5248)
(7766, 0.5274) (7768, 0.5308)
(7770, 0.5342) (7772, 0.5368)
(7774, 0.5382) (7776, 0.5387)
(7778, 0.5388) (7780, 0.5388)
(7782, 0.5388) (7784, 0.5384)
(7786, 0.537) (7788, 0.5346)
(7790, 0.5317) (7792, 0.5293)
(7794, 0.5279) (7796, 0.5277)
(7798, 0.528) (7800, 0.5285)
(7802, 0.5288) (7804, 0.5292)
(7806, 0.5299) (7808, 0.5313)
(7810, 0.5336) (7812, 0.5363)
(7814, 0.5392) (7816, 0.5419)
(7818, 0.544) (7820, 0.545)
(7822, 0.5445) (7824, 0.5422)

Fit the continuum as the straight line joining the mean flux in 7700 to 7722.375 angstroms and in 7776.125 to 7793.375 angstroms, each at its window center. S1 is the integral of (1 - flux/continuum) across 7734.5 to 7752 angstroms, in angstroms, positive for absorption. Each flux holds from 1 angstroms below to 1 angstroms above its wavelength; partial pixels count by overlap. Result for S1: 0.44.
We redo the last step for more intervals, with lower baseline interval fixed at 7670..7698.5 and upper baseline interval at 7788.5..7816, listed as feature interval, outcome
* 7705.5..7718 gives 0.1 angstroms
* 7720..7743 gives -0.2 angstroms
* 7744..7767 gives 0.4 angstroms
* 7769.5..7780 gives -0.2 angstroms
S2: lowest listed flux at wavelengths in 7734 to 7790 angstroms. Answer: 0.5084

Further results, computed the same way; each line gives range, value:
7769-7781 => 0.5342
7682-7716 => 0.5206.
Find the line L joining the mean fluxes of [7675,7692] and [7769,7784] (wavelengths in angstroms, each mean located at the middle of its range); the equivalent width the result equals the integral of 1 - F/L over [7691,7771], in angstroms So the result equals 1.1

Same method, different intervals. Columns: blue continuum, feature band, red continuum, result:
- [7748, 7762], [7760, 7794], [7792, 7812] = -0.6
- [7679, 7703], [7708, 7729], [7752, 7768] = -0.2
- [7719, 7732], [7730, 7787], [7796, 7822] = 1.0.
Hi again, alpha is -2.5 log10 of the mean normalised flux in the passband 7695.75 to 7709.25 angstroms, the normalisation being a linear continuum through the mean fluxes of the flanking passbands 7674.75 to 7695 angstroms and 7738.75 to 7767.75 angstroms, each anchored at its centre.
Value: 0.00 mag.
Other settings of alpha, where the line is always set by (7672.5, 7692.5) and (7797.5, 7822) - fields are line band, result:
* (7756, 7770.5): 0.01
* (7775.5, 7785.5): -0.01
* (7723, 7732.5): -0.02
